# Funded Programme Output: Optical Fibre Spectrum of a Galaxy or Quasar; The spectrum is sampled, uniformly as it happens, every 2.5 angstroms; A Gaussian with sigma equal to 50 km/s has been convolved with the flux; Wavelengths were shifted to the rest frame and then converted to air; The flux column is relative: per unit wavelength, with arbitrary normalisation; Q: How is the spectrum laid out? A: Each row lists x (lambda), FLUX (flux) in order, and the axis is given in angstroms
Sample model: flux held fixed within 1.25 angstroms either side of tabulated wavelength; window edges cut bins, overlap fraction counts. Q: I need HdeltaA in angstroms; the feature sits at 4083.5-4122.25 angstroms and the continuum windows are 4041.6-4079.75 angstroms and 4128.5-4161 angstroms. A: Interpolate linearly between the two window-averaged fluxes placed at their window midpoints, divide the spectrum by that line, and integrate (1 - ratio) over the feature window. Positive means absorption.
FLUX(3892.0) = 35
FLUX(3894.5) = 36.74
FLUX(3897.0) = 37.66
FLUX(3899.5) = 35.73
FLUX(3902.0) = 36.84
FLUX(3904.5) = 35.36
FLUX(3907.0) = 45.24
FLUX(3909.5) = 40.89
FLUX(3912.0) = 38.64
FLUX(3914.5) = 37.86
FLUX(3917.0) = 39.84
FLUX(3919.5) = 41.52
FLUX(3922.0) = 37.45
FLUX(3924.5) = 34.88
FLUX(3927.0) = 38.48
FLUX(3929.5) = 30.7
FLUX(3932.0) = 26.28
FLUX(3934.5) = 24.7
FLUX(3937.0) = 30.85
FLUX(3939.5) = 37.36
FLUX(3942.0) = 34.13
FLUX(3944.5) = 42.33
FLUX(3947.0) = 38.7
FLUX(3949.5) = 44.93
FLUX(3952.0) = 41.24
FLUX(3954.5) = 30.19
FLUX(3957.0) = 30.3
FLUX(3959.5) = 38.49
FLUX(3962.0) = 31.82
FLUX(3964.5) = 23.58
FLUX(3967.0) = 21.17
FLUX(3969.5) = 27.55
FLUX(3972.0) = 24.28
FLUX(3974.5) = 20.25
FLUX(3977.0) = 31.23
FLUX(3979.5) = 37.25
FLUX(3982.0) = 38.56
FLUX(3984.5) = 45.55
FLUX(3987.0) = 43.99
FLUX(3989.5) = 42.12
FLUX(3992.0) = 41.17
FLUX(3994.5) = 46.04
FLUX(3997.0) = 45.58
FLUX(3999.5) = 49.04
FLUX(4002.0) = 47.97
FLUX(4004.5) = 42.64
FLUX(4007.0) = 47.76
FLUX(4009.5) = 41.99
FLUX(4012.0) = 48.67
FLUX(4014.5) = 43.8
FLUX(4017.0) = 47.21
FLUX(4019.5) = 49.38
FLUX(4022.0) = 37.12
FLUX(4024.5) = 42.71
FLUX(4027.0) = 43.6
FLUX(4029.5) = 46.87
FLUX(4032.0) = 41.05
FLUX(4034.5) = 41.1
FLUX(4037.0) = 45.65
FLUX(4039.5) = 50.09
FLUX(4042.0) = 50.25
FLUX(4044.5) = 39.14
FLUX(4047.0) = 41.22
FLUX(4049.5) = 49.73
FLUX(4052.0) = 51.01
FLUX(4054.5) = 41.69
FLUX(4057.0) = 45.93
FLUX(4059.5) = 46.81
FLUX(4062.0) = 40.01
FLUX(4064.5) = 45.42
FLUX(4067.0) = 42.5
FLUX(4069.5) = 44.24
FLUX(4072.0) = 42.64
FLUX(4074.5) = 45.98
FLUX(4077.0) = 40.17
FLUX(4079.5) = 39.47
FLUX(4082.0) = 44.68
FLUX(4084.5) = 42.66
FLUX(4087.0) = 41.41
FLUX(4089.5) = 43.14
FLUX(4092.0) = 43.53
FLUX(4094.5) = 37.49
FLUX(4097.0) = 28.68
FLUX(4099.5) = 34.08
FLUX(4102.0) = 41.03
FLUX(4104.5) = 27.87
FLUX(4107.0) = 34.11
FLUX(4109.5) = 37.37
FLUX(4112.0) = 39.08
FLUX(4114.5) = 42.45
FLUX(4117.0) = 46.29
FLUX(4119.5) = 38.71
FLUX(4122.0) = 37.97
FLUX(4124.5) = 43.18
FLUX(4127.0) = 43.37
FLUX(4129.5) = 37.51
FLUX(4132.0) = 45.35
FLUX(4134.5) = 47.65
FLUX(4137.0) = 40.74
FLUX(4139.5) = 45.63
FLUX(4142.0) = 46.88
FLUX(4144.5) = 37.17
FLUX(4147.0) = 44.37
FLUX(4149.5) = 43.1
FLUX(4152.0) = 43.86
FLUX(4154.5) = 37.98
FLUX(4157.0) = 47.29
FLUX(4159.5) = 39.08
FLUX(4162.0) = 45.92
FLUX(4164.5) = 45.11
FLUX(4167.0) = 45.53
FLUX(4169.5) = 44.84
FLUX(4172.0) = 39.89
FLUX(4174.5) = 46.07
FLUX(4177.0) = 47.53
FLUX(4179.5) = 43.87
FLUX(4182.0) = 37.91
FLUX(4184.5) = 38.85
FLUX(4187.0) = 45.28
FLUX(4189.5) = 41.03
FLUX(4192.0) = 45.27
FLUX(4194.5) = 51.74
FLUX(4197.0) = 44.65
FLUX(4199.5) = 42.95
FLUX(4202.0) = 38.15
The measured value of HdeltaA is 4.5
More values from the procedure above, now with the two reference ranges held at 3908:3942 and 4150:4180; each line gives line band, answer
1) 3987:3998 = -1.7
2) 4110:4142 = 0.1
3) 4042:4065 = -2.8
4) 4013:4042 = -4.2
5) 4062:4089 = -1.4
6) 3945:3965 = 0.4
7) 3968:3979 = 3.1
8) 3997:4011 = -2.8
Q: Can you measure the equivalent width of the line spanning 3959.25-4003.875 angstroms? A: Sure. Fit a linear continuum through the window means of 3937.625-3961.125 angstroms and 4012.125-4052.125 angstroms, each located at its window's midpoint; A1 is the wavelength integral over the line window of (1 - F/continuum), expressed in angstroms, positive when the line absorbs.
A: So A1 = 4.4 angstroms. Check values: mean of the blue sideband 37.3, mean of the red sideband 44.9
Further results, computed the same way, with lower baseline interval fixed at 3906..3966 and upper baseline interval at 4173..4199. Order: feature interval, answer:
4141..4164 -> 0.07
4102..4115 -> 1.65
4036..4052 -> -2.86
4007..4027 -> -3.18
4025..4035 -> -1.12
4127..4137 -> -0.19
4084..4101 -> 1.00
